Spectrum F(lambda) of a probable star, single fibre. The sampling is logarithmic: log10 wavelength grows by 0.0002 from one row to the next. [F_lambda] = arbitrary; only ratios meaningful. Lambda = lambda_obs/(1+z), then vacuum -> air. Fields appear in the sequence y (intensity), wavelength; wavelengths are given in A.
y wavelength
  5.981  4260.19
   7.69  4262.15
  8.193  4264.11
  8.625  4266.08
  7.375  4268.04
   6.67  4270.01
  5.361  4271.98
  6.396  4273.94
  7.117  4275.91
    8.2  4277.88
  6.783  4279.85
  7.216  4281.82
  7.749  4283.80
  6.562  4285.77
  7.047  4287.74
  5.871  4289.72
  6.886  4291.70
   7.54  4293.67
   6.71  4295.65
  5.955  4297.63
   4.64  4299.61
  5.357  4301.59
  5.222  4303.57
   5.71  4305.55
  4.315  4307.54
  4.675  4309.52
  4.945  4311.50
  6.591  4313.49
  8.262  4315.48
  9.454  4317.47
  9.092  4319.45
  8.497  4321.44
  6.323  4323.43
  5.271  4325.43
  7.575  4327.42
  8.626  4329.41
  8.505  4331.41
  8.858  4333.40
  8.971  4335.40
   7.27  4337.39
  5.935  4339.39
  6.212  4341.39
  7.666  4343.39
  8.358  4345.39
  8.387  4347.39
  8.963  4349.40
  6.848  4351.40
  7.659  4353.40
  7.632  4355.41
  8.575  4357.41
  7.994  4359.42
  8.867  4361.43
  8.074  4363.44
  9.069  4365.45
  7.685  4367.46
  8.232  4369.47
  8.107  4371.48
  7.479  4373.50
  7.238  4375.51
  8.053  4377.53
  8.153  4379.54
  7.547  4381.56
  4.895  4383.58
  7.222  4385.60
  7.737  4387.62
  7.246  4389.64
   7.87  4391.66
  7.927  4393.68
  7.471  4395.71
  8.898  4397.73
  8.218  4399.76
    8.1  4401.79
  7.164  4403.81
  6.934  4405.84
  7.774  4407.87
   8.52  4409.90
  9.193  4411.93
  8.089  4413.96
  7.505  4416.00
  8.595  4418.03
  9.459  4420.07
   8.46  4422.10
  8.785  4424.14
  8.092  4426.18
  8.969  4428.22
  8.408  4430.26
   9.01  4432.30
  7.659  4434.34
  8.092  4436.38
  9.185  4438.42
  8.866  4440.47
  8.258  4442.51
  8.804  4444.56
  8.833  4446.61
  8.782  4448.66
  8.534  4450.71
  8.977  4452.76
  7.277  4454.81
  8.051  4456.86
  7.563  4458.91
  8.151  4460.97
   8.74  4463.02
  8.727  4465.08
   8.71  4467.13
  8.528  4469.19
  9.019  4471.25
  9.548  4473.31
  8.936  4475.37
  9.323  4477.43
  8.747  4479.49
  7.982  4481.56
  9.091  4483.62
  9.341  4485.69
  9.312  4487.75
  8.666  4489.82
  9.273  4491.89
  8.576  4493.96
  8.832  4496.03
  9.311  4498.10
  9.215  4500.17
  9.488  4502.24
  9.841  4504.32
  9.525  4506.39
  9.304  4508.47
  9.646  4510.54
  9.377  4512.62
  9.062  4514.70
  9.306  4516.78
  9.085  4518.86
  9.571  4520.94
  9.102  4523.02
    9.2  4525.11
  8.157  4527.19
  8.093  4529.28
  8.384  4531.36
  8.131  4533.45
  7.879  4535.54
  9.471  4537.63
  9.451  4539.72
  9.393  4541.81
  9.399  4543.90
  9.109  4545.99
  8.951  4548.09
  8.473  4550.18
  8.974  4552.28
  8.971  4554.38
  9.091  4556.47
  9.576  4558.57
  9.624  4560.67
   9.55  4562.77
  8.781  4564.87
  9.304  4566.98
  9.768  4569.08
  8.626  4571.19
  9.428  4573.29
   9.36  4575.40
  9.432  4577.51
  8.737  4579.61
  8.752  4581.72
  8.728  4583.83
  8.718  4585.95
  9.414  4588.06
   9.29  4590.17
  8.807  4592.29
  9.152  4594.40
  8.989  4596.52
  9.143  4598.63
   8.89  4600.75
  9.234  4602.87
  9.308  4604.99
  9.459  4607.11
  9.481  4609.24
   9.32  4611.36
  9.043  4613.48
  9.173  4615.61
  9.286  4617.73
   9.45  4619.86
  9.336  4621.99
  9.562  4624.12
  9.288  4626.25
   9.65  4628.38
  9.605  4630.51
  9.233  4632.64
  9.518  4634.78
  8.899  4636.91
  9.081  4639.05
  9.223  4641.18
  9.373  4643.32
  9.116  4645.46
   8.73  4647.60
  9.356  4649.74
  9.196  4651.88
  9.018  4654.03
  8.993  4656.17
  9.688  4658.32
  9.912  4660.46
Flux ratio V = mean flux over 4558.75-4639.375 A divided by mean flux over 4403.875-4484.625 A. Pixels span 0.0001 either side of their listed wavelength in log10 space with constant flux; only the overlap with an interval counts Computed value 1.09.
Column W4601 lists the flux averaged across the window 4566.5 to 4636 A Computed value 9.23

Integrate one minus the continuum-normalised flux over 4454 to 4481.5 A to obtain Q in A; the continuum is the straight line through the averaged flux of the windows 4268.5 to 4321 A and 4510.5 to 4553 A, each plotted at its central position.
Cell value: -0.8 A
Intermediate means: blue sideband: 6.58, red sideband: 8.95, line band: 8.55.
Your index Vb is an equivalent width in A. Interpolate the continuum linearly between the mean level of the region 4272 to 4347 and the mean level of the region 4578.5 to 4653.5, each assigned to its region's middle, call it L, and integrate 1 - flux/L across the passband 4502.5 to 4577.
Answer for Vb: -4.3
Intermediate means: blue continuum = 6.92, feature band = 9.12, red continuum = 9.19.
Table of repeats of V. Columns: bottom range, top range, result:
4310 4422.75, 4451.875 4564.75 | 1.15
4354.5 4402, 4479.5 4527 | 1.17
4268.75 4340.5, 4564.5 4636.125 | 1.35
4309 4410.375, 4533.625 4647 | 1.19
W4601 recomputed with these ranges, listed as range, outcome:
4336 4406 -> 7.72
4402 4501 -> 8.58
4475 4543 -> 9.03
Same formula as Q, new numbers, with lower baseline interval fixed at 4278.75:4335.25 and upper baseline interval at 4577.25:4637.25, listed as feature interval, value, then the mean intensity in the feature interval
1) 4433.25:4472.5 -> -2.4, 8.47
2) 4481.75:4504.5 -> -2.2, 9.11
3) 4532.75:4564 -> -1.2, 9.08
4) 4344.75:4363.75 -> -2.5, 8.13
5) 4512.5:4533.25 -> -0.8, 8.88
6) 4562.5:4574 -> -0.4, 9.22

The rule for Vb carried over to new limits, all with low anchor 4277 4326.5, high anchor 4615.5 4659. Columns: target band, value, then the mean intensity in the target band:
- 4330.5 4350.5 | -2.9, 7.91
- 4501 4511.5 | -1.7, 9.56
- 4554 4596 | -1.8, 9.16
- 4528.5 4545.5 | -0.6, 8.8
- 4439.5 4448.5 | -1.1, 8.7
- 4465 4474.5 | -1.2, 8.93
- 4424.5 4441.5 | -2.0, 8.55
